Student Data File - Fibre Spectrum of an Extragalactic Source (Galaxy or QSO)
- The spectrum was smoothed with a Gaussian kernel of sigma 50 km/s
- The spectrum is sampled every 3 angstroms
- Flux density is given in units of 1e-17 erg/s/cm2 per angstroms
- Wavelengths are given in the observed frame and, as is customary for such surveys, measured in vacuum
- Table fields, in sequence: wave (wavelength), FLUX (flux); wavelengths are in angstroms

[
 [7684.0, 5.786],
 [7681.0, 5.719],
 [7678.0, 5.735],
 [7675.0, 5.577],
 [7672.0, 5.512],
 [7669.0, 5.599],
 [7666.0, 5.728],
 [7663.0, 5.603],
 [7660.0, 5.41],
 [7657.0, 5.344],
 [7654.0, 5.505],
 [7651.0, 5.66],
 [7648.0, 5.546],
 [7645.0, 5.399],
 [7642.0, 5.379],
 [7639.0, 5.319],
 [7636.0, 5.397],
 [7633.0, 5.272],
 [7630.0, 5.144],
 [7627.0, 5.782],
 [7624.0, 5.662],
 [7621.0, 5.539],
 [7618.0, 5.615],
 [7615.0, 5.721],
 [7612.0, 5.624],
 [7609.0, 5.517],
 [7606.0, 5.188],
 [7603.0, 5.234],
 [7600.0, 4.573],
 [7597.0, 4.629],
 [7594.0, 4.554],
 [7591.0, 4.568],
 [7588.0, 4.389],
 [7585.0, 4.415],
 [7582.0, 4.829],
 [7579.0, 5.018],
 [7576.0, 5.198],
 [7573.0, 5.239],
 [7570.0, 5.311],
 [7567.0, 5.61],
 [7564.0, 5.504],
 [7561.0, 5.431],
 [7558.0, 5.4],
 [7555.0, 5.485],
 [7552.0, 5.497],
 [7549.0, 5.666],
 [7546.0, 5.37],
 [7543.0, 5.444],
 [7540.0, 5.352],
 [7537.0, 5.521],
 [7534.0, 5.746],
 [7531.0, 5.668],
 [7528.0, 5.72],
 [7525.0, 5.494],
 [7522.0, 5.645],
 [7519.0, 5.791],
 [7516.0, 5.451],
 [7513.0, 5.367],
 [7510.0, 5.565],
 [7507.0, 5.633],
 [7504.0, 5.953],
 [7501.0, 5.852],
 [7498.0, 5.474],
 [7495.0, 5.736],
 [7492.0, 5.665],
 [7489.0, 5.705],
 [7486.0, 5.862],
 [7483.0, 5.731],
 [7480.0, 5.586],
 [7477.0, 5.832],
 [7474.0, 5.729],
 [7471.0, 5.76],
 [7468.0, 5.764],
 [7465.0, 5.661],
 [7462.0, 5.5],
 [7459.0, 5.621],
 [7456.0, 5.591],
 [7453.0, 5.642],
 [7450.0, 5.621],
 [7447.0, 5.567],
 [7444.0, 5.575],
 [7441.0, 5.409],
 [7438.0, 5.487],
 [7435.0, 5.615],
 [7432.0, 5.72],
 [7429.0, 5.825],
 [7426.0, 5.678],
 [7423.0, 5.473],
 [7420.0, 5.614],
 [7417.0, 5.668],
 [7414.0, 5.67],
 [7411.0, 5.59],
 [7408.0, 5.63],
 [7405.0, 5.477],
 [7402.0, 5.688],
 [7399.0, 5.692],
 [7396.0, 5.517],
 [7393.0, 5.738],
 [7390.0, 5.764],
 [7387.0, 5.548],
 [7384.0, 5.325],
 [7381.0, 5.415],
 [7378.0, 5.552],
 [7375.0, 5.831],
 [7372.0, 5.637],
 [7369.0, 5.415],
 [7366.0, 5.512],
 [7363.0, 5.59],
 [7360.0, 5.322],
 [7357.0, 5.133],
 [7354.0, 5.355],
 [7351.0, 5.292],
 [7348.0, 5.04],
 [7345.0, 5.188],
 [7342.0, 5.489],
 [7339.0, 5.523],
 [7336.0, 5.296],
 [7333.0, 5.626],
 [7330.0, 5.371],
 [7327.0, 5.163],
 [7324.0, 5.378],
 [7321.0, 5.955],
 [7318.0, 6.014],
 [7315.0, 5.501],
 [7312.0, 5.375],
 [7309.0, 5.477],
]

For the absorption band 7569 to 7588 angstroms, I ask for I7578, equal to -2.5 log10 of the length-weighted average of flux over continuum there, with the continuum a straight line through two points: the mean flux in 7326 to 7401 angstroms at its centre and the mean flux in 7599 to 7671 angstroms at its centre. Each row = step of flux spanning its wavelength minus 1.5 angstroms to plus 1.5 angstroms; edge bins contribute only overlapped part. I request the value 0.11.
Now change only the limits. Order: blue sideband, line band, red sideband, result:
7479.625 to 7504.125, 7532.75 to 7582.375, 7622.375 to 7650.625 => 0.04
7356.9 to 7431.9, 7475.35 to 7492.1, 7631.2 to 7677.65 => -0.04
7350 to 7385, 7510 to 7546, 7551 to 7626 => -0.06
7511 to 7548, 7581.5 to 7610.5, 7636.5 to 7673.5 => 0.15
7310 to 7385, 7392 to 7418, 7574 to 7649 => -0.05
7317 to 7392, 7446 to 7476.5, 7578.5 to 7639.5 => -0.06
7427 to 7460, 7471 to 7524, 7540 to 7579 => -0.03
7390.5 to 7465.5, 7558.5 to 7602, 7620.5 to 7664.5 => 0.11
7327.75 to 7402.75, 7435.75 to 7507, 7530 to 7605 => -0.07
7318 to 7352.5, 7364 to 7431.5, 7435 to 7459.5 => -0.02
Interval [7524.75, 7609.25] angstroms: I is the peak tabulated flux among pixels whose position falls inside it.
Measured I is 5.746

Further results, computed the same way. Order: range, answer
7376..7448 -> 5.825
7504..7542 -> 5.953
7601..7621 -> 5.721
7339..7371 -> 5.59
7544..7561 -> 5.666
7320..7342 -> 5.955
